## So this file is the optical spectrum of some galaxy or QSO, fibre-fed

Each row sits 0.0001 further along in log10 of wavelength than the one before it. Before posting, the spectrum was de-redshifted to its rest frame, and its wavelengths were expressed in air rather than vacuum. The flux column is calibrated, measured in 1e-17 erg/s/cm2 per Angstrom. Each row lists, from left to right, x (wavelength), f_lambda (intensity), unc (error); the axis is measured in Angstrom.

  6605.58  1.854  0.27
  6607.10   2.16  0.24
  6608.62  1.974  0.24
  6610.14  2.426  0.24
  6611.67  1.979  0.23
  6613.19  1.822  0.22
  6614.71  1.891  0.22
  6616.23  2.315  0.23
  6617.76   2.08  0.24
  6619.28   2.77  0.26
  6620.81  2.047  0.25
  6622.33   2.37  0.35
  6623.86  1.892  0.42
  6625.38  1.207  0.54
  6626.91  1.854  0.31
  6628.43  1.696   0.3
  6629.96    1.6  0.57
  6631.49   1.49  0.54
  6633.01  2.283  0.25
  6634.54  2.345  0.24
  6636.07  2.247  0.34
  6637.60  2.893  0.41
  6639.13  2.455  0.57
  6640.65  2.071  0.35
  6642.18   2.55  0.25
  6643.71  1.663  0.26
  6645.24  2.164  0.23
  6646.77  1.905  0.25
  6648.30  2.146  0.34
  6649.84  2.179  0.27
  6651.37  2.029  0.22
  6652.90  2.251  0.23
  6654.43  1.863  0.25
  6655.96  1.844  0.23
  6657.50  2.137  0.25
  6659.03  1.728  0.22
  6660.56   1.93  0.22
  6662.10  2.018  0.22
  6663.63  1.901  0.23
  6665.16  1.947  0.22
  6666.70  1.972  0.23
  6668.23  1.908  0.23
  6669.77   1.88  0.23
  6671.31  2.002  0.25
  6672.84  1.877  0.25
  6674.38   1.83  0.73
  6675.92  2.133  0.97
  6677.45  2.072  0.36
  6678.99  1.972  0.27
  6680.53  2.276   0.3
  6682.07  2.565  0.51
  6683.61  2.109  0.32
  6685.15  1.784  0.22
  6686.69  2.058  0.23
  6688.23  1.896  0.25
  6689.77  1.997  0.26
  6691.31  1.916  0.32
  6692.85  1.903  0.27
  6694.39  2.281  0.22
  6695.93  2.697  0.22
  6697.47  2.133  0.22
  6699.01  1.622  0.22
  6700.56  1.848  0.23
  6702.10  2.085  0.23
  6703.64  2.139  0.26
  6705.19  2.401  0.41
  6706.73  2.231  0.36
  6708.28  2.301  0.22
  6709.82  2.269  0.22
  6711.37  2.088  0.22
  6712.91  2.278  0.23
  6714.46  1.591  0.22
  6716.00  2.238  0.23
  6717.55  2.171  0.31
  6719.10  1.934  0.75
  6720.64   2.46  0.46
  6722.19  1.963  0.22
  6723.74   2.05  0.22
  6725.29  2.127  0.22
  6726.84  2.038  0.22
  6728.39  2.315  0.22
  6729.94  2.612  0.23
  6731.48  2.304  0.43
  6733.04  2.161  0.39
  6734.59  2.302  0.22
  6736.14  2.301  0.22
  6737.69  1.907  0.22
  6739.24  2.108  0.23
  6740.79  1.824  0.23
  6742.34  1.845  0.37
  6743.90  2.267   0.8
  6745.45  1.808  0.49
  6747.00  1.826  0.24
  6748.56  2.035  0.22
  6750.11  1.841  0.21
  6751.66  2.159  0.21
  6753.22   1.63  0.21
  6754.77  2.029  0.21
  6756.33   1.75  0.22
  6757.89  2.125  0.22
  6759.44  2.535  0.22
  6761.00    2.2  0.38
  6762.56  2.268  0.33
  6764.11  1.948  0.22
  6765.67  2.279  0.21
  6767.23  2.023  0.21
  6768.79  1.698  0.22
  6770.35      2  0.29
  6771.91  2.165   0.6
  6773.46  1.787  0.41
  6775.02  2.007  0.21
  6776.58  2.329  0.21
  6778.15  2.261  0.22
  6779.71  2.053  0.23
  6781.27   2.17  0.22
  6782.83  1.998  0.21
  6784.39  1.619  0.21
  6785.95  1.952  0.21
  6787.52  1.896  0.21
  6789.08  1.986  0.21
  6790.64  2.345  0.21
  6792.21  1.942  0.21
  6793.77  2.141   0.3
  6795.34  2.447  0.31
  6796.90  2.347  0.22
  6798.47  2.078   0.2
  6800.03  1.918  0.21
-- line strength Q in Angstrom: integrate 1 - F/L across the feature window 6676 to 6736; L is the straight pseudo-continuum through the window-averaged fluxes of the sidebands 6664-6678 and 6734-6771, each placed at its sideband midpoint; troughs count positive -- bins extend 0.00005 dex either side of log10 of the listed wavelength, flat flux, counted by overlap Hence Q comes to -4.6 Angstrom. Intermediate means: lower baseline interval 1.96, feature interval 2.14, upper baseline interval 2.03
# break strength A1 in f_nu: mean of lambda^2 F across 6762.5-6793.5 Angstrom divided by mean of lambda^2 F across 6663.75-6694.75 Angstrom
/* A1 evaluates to 1.04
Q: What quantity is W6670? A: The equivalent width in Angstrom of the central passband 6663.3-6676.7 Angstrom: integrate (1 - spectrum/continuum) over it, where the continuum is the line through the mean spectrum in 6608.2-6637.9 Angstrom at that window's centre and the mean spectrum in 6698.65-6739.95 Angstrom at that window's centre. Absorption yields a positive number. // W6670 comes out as 1.0 Angstrom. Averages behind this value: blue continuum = 2.05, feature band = 1.94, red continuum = 2.15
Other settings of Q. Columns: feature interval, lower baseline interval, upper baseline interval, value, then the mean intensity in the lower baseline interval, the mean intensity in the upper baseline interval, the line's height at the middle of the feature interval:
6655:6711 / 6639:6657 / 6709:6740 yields 1.9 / 2.08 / 2.16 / 2.12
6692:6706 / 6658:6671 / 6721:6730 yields -0.5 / 1.92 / 2.16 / 2.06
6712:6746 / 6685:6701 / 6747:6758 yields -2.8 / 2.02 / 1.92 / 1.96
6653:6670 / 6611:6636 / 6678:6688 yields 1.1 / 1.99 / 2.11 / 2.07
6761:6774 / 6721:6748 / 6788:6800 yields 0.6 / 2.11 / 2.16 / 2.14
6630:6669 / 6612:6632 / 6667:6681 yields -2.1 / 1.93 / 1.99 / 1.96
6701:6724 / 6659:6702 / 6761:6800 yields -1.3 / 2.02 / 2.07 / 2.03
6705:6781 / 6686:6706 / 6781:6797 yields -1.0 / 2.08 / 2.06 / 2.07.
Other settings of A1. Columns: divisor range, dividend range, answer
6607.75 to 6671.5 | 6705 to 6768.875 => 1.06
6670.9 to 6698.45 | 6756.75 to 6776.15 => 1.03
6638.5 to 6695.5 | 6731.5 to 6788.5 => 1.03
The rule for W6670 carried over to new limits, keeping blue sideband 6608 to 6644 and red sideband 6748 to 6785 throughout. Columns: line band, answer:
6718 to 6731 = -0.9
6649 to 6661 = 0.5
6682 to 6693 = 0.3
